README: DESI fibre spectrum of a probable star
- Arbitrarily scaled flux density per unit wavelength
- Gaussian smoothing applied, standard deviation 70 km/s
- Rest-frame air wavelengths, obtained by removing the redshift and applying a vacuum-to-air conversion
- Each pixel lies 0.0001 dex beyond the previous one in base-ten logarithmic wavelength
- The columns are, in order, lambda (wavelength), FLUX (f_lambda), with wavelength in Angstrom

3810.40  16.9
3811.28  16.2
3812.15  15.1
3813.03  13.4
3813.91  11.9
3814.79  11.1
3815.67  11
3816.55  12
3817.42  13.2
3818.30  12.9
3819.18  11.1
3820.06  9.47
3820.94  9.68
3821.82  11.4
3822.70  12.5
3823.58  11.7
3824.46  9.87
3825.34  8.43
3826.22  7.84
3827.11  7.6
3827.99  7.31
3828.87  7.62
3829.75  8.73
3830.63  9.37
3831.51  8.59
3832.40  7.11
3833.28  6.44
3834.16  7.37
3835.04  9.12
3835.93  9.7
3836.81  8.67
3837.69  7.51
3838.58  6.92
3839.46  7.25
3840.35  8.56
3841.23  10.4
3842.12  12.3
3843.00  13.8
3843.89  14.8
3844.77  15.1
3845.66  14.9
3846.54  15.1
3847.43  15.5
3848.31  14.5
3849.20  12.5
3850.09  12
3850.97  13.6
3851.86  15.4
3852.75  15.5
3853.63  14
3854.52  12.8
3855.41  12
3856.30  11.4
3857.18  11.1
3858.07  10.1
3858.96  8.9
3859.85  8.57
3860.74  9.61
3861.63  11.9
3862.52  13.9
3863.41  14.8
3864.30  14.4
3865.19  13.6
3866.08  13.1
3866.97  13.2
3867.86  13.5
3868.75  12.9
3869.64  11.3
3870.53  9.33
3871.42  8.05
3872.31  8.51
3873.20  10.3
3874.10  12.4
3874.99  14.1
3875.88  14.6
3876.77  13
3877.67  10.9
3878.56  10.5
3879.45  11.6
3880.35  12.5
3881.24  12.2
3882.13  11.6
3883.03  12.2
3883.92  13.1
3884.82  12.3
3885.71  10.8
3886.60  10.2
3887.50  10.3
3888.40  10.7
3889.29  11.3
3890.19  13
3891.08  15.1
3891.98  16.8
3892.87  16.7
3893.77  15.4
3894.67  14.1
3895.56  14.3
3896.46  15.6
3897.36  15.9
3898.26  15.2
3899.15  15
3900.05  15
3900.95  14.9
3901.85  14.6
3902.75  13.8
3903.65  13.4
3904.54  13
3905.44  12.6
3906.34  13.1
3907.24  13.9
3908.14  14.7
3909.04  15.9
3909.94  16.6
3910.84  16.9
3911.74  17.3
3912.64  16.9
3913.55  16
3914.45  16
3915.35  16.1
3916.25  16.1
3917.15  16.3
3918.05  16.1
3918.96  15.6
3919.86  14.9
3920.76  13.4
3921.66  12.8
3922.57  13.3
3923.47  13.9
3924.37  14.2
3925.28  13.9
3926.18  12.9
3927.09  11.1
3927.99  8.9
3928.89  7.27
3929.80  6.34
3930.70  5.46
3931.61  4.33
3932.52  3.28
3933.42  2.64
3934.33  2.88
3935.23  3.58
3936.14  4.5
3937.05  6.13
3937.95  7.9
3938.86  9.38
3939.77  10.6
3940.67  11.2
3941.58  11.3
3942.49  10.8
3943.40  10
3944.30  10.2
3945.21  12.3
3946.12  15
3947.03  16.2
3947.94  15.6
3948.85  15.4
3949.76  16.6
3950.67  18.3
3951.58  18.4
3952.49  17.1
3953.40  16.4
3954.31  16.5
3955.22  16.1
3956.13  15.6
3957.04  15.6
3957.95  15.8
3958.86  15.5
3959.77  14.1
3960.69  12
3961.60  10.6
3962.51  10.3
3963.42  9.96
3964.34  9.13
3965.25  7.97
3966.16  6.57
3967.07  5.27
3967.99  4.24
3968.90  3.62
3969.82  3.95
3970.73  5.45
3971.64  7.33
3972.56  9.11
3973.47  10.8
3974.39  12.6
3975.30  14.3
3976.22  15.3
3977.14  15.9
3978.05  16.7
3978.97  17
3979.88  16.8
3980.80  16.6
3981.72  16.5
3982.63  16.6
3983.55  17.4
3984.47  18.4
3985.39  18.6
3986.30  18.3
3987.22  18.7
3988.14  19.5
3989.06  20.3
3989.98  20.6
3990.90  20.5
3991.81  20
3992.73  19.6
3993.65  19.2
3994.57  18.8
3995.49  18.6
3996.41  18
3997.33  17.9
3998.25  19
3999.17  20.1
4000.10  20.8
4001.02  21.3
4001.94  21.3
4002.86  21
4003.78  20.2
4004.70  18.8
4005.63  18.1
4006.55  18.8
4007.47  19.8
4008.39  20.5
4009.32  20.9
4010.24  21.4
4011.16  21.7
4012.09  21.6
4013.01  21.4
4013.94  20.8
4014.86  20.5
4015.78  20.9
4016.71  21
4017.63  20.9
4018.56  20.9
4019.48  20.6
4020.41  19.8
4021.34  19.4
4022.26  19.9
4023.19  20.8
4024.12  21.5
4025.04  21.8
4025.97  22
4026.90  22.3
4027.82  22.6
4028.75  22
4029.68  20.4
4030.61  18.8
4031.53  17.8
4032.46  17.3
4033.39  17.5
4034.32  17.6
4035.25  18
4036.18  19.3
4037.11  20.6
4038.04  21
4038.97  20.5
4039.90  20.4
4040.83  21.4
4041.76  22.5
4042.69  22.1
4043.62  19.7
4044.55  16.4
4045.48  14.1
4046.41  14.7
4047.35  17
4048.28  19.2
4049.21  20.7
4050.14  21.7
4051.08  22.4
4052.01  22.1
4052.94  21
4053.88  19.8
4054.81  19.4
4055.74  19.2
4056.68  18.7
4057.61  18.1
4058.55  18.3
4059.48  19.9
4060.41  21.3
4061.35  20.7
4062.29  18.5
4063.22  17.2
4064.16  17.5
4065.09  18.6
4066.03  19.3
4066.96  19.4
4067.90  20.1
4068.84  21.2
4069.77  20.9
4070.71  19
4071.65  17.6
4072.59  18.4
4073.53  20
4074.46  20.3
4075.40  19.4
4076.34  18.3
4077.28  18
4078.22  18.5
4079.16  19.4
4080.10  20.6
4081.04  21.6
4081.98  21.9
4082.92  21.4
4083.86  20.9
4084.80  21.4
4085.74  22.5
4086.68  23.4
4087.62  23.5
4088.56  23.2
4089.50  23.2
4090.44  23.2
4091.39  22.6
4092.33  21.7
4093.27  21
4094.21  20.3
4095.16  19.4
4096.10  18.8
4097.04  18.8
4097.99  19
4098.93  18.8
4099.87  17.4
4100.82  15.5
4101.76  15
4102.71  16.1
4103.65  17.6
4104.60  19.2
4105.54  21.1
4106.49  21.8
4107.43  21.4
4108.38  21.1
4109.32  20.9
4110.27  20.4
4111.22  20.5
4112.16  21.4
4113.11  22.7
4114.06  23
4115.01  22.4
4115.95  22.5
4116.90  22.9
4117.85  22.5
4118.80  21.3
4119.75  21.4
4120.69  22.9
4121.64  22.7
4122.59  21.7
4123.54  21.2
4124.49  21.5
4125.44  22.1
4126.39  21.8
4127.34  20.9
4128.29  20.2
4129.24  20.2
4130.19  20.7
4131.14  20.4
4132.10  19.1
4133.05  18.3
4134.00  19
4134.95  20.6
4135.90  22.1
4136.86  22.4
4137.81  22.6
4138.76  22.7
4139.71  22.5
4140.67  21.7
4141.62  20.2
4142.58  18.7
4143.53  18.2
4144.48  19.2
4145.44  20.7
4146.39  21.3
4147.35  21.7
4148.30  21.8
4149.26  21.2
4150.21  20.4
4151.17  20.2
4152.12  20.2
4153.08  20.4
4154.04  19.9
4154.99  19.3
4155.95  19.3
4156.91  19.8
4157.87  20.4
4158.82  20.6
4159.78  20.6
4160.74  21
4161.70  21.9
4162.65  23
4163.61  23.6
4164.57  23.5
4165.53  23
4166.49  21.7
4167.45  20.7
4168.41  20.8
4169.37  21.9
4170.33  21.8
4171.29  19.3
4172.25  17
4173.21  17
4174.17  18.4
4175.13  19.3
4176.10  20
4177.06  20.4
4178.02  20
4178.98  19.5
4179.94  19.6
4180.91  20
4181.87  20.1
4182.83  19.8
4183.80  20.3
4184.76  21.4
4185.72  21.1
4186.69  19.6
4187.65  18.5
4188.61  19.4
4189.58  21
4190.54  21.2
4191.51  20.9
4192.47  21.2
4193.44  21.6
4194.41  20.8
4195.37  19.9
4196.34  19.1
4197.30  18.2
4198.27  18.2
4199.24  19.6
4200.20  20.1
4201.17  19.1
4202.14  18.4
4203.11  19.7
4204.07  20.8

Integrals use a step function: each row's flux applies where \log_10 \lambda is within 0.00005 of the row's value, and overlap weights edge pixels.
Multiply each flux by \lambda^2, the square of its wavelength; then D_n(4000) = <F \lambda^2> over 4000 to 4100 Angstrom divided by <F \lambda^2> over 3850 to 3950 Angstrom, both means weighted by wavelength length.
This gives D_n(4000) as 1.8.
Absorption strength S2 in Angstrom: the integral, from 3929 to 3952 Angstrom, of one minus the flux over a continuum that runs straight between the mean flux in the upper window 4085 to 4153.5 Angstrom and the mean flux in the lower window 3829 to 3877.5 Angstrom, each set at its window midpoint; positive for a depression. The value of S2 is 7.5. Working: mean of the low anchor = 11.5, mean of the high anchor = 20.8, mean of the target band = 9.88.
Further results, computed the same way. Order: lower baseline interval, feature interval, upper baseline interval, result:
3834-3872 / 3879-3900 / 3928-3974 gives -3.9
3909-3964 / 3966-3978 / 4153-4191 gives 4.0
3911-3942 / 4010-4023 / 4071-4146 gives -4.1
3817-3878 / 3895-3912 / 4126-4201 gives -2.6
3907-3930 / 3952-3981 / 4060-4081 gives 7.0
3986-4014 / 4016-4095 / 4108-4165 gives 1.1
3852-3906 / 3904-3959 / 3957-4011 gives 5.7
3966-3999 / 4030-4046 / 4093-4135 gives -1.7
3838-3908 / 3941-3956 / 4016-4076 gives 1.0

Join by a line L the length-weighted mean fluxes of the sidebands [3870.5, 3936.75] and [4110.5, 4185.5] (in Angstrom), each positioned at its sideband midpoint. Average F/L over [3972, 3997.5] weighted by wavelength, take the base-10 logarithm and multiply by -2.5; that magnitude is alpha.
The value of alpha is -0.13 mag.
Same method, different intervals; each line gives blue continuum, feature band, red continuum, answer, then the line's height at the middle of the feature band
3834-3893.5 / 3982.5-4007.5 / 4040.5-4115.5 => -0.15 mag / 16.9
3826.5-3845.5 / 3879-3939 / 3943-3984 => -0.10 mag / 11.4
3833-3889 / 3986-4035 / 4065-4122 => -0.16 mag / 17.4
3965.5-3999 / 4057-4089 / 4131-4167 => -0.10 mag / 18.2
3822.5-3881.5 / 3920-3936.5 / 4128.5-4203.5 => 0.46 mag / 13.4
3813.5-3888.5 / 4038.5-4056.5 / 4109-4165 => -0.09 mag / 18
